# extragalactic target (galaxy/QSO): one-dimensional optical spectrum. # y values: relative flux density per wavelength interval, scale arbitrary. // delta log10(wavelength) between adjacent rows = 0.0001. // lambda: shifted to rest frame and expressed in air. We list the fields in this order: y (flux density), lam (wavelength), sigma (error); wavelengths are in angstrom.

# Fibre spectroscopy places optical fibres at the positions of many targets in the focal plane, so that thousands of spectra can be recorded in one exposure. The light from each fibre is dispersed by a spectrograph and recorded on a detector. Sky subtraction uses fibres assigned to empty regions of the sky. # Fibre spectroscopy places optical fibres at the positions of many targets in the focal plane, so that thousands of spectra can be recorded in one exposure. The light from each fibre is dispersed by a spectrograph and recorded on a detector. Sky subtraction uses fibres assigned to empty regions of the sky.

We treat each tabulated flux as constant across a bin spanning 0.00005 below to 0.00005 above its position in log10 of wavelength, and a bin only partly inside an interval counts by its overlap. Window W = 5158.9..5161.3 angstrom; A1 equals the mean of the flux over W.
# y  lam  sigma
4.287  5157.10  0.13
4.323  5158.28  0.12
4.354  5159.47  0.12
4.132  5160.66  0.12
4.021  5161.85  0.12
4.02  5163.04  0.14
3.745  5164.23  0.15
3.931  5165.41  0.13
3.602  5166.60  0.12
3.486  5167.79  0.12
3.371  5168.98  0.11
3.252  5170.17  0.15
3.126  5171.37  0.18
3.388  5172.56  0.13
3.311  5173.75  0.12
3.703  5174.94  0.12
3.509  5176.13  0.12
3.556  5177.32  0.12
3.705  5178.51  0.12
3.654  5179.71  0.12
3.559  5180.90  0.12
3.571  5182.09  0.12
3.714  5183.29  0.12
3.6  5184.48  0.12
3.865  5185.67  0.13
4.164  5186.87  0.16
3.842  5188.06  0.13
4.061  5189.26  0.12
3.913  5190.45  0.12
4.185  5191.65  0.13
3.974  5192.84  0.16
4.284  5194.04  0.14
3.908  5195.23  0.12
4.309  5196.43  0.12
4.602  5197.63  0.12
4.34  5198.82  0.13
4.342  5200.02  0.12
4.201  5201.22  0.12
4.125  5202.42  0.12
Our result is 4.23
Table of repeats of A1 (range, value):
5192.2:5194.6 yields 4.13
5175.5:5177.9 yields 3.54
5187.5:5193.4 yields 4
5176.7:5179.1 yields 3.64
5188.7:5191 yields 4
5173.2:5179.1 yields 3.56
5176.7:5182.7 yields 3.61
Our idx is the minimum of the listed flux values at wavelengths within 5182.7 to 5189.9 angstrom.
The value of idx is 3.6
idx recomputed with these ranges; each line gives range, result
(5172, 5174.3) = 3.311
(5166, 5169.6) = 3.371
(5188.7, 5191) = 3.913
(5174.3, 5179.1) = 3.509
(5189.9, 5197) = 3.908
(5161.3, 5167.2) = 3.602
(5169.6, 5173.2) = 3.126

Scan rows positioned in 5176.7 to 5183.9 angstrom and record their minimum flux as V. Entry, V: 3.556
